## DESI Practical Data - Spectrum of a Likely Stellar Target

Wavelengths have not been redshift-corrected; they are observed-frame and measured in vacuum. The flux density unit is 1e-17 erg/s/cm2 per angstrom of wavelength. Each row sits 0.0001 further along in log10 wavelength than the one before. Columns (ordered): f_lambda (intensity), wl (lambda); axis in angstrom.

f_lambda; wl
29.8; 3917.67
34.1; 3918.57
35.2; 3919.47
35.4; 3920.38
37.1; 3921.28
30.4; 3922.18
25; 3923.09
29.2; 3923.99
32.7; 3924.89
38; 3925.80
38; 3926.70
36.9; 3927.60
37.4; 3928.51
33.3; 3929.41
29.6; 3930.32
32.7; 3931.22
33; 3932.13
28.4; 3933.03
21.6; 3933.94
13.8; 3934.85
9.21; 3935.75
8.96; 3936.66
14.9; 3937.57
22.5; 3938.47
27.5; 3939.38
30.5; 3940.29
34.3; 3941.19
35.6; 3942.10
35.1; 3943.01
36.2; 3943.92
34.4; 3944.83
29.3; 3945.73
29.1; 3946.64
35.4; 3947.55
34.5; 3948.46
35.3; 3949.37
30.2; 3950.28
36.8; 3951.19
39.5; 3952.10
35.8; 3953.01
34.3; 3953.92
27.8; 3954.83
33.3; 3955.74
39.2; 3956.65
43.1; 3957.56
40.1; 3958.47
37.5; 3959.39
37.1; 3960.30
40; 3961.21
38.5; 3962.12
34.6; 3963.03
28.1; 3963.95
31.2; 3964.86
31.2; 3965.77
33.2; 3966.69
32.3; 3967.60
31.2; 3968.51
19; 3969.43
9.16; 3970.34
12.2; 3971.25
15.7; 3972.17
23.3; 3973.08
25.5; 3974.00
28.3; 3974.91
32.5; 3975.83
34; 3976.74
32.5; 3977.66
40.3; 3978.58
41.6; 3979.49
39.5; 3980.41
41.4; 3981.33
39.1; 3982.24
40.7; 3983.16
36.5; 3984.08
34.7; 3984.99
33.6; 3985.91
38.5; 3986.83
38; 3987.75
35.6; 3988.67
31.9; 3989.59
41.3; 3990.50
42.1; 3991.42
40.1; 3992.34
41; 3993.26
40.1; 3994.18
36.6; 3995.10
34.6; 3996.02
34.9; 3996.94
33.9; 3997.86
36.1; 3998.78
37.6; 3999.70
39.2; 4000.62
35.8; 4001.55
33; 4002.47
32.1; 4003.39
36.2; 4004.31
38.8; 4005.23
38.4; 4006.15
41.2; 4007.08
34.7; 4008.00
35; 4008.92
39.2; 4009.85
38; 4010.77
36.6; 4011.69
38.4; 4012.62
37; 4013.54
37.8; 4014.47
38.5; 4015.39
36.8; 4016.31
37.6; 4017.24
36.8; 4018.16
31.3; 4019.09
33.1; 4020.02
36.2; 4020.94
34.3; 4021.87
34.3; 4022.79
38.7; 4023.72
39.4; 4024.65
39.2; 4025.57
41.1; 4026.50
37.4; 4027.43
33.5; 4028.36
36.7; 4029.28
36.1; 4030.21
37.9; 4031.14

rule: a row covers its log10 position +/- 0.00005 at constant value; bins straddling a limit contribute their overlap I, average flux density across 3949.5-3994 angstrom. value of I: 33.9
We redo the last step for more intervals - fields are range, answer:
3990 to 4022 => 37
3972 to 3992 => 35.2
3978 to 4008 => 37.6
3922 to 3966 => 31.7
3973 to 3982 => 34.5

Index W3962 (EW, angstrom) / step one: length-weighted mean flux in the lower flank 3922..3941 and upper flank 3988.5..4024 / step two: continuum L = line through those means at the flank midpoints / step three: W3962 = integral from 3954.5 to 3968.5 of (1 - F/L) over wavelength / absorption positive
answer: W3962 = -1.8 angstrom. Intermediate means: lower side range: 27.4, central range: 35.1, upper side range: 36.8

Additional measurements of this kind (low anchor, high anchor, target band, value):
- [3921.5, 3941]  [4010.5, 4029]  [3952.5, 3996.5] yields -2.6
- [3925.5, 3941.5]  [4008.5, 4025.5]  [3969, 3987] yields 0.9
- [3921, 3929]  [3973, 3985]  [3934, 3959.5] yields 2.8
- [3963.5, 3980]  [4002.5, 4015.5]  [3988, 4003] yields -1.5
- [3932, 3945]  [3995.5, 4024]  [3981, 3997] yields -2.3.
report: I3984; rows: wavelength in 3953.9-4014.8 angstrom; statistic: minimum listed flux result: 9.16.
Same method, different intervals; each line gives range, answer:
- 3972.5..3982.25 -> 23.3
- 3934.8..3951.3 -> 8.96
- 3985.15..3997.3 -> 31.9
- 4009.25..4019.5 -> 31.3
